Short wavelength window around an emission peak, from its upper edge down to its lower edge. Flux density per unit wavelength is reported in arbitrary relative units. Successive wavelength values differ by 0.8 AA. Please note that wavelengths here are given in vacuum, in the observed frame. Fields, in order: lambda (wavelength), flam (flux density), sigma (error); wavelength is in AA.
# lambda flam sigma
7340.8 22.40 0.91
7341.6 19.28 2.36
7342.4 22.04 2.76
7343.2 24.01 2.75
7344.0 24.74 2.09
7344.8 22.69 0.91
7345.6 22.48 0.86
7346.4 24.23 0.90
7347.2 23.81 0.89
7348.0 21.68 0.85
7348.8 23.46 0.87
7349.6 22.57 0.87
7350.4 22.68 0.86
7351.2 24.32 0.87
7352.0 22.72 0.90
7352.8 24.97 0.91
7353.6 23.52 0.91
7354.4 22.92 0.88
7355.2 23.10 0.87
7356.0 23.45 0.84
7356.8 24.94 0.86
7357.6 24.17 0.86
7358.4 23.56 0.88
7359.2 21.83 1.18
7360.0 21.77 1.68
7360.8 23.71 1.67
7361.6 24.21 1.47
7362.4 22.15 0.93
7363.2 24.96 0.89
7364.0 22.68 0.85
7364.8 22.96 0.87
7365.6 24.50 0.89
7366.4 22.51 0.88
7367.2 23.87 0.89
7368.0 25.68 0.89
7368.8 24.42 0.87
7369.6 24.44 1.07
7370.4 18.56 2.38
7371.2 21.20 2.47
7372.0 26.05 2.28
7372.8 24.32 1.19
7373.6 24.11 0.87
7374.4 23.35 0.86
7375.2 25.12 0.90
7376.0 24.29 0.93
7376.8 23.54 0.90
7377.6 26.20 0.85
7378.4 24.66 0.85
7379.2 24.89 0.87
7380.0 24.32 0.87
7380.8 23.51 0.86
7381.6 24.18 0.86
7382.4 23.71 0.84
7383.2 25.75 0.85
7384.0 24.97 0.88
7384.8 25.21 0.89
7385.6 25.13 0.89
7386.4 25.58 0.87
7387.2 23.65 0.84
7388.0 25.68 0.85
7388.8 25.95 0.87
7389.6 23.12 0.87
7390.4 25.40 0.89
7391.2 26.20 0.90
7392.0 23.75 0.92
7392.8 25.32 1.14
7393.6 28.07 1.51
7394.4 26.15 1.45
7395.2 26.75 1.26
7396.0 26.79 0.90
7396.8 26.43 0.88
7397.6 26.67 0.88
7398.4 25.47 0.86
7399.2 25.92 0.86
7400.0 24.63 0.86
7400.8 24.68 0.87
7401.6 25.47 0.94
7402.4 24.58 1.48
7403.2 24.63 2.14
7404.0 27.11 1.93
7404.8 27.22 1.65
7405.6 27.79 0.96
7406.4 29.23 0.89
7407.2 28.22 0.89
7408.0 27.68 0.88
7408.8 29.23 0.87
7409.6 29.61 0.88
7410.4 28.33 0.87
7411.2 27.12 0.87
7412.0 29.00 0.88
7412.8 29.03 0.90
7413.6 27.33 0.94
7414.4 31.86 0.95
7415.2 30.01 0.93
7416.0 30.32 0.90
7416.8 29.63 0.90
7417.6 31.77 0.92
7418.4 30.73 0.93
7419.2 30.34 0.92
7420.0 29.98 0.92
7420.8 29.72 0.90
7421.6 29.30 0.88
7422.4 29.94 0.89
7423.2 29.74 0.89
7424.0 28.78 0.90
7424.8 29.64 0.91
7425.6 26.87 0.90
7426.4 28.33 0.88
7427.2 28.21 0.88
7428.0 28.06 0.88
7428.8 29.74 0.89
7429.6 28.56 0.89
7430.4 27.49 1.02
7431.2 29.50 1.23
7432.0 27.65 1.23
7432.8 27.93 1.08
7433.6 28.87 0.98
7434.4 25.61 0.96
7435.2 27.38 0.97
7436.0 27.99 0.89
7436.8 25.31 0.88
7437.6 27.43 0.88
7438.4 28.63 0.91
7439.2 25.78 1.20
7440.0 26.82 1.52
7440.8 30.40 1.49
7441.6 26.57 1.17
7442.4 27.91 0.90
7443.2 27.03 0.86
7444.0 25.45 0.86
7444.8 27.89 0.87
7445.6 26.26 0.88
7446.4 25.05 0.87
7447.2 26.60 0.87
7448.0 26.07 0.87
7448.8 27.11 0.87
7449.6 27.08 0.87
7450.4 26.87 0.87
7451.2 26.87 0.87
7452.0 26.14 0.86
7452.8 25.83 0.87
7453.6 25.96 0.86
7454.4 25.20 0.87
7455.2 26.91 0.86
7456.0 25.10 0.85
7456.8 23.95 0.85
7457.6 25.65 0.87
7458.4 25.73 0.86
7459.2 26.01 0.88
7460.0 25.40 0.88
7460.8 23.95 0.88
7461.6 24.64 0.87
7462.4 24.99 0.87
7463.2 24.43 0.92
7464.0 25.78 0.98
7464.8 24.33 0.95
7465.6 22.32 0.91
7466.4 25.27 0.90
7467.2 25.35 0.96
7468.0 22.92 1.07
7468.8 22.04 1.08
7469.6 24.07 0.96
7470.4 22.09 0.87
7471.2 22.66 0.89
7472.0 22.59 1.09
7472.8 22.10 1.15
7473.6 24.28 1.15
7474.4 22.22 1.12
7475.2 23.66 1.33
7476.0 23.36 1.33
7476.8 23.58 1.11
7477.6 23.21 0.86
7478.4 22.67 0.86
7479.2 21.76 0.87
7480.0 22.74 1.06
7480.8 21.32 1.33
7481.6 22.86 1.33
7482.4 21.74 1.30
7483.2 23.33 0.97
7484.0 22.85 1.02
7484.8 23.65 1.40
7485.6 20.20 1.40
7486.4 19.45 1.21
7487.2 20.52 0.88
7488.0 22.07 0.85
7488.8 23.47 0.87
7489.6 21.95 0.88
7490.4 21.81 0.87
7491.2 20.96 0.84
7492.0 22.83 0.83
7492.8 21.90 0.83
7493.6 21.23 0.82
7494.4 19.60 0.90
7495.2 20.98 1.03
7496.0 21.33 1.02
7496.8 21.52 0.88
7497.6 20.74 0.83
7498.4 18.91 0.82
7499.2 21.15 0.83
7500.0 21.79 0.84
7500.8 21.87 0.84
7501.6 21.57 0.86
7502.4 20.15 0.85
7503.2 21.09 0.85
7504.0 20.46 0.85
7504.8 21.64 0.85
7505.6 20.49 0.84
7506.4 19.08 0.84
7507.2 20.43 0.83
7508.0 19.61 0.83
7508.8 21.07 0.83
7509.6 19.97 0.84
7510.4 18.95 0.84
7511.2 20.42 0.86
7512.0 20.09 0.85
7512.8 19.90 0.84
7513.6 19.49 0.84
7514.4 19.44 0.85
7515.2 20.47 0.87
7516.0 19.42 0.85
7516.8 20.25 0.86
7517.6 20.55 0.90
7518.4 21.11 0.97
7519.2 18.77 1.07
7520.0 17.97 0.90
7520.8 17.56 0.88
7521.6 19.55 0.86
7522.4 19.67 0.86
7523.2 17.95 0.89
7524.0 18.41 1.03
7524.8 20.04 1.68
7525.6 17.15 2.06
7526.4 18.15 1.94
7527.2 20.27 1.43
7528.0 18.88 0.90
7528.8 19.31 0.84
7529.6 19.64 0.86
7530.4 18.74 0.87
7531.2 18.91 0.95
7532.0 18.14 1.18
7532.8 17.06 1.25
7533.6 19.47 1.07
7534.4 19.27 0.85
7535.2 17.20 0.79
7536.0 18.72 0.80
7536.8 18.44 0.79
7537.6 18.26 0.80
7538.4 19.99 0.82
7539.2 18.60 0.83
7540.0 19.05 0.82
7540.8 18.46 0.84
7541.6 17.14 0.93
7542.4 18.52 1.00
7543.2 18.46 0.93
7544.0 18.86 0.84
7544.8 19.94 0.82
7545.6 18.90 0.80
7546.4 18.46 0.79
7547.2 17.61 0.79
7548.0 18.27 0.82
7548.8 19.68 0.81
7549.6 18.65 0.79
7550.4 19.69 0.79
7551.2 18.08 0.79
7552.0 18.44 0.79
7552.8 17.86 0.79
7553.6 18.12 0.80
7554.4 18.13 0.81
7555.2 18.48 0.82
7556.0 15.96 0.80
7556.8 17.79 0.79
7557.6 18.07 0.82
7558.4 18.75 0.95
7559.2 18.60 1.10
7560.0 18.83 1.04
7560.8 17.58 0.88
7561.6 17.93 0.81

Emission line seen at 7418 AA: C III]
